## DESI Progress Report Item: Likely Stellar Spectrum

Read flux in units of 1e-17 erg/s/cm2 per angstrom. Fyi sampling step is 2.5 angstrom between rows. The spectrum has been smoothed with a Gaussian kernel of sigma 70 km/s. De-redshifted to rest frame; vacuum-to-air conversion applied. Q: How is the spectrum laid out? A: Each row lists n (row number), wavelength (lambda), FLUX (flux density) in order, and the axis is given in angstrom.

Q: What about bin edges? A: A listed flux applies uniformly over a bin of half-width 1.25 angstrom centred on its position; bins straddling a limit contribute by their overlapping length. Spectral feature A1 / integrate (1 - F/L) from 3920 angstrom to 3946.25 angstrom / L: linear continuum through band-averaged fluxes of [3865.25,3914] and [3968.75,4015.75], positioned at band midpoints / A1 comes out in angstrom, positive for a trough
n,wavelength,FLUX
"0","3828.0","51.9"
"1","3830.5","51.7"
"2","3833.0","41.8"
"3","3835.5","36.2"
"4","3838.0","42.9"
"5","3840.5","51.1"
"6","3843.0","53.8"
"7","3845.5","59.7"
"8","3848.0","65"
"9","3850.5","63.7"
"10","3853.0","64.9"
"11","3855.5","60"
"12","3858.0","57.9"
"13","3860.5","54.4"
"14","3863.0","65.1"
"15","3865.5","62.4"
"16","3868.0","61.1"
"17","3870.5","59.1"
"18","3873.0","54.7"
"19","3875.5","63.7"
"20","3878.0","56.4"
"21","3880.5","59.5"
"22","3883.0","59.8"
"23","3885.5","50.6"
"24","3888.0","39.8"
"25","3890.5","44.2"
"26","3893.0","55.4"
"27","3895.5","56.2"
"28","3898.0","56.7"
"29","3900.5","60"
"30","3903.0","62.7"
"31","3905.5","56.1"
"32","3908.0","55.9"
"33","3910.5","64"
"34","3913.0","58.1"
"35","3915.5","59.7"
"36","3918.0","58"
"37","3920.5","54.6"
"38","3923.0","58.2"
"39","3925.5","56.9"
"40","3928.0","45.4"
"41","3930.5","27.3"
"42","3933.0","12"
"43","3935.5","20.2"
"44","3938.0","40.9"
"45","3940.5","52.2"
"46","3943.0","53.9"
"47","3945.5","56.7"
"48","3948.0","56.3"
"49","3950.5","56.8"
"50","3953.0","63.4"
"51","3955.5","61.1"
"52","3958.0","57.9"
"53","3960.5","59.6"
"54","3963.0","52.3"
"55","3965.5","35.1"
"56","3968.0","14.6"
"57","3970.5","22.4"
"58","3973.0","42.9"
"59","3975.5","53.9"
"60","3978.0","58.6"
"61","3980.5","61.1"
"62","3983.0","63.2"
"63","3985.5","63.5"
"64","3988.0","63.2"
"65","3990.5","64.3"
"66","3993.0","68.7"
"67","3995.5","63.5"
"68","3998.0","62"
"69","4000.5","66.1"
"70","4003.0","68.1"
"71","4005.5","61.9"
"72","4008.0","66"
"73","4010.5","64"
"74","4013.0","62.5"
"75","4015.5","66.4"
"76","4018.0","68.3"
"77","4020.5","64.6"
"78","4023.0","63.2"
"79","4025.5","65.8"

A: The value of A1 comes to 6.8 angstrom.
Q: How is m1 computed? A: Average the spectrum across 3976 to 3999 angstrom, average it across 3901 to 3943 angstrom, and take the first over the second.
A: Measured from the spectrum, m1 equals 1.28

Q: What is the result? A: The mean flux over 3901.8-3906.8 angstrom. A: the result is 59.3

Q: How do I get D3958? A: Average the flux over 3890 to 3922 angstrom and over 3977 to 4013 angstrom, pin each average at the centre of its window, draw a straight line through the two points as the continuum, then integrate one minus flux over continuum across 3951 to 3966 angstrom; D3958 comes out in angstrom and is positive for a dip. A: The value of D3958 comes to 1.3 angstrom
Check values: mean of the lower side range 57.4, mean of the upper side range 63.9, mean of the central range 56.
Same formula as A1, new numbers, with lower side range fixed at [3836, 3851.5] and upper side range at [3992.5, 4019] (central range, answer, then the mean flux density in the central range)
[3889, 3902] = 0.9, 54.4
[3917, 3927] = 0.5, 56.6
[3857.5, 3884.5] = -1.3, 59.4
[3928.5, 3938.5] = 5.8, 25.4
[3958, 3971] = 4.7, 39.7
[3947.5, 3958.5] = 0.4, 59.4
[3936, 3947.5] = 2.2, 49.3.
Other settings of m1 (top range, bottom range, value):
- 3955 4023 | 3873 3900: 1.06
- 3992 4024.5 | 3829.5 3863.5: 1.19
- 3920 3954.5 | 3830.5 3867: 0.84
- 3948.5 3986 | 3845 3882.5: 0.84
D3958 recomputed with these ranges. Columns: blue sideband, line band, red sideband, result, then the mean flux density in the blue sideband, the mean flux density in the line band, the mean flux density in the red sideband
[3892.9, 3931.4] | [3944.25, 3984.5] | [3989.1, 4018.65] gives 6.50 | 55.6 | 51.1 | 65.1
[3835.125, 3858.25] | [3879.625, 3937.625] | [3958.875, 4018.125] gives 5.93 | 56.1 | 50.7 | 57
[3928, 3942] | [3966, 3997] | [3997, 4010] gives 1.27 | 32.3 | 53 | 64.8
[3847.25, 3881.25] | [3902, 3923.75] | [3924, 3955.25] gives -3.22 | 60.5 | 58.6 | 45.8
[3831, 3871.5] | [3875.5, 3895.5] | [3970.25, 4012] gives 1.38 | 56.1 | 53.2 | 60.5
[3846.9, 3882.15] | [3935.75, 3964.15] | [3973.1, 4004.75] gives 3.41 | 60.5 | 54.3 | 62.3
